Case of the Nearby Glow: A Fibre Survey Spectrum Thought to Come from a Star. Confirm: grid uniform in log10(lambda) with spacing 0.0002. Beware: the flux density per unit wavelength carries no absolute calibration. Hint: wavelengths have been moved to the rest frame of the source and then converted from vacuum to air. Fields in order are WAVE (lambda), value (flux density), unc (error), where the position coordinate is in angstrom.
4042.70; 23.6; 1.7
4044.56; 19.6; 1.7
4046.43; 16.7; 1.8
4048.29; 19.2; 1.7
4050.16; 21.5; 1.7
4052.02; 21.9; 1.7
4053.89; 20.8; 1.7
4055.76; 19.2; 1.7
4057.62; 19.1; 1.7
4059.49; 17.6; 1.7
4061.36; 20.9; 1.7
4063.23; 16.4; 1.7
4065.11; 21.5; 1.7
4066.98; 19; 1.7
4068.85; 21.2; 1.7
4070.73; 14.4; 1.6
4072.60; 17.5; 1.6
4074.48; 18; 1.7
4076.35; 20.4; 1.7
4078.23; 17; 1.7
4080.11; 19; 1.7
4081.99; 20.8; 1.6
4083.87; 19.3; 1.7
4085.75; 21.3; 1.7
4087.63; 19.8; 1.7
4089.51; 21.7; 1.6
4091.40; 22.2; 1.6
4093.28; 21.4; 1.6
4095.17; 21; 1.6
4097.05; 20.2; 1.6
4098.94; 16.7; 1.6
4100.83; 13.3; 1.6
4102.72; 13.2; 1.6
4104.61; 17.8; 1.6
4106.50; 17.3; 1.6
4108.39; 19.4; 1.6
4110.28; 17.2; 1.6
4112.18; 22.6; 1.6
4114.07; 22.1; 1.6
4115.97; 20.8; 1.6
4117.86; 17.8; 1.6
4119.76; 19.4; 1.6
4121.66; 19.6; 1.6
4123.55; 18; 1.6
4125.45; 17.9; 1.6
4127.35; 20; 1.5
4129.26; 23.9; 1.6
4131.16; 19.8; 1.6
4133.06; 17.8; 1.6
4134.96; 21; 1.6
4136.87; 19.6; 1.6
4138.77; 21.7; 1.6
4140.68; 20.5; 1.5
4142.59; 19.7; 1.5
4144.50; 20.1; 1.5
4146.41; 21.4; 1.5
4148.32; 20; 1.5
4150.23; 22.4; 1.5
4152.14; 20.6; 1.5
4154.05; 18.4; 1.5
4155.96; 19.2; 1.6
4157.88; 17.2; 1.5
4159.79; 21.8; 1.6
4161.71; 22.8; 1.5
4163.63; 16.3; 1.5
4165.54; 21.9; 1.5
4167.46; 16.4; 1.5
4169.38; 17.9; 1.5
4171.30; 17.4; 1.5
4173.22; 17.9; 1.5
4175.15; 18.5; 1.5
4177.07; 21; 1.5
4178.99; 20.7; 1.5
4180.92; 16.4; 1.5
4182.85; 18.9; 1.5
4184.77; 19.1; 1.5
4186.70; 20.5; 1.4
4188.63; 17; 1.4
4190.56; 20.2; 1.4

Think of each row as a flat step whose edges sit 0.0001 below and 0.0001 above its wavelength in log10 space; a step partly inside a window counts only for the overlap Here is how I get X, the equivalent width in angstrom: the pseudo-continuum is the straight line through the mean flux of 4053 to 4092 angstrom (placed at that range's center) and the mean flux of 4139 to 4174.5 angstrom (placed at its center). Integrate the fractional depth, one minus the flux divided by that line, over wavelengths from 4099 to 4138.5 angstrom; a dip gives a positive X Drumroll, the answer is 1.13 angstrom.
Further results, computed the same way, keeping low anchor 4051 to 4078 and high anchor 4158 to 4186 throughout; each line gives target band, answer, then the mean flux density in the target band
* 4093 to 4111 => 1.37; 17.6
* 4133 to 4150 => -1.23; 20.4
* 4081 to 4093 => -1.13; 20.9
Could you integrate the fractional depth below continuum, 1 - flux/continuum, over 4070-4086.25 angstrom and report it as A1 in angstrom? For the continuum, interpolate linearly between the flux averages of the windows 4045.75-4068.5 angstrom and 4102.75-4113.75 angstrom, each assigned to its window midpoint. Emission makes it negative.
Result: 0.5 angstrom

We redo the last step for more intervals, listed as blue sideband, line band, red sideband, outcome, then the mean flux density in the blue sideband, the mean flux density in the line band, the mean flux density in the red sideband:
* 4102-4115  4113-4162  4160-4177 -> -3.6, 18.6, 20.1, 18.9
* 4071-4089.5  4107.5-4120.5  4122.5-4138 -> -0.2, 19.2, 19.9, 19.8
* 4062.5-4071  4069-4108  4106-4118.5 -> 1.2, 18.9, 18.7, 19.7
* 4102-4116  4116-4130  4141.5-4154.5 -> -0.1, 18.8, 19.5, 20.4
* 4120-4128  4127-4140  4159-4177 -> -1.1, 18.9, 20.6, 19.1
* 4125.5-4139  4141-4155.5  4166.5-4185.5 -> -0.5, 20.3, 20.3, 18.4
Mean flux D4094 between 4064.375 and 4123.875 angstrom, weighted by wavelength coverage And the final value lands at 19.1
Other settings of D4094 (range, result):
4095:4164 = 19.4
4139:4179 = 19.6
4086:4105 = 18.8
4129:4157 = 20.3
